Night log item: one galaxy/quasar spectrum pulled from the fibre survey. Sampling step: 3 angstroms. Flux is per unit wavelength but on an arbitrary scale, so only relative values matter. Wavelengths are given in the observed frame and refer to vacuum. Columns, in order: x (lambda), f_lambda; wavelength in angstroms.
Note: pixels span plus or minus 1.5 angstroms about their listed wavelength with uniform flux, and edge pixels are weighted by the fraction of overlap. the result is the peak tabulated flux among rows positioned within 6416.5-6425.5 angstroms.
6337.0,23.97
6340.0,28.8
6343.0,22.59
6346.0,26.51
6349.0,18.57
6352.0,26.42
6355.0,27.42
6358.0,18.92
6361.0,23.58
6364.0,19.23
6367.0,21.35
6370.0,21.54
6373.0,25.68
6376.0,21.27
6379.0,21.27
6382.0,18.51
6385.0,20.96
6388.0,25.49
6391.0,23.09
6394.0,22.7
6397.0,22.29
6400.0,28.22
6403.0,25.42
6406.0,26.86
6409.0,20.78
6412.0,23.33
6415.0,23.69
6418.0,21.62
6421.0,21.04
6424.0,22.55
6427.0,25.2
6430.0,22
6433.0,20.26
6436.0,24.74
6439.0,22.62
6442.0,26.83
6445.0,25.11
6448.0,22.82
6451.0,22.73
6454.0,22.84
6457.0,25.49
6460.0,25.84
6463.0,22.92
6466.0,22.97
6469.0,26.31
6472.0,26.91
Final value 22.55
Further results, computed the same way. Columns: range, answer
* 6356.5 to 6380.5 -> 25.68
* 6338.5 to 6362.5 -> 28.8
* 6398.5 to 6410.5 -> 28.22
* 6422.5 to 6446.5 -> 26.83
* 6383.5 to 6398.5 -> 25.49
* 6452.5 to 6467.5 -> 25.84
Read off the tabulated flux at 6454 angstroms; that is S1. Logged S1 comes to 22.84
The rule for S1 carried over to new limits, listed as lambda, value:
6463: 22.92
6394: 22.7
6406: 26.86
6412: 23.33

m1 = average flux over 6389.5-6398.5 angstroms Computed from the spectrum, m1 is 22.7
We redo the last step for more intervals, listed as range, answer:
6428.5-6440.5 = 22.4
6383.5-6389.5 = 23.2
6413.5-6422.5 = 22.1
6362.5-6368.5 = 20.3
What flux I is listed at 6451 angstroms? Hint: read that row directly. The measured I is 22.73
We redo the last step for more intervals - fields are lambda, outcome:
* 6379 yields 21.27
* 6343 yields 22.59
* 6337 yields 23.97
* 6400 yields 28.22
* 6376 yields 21.27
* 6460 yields 25.84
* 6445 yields 25.11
